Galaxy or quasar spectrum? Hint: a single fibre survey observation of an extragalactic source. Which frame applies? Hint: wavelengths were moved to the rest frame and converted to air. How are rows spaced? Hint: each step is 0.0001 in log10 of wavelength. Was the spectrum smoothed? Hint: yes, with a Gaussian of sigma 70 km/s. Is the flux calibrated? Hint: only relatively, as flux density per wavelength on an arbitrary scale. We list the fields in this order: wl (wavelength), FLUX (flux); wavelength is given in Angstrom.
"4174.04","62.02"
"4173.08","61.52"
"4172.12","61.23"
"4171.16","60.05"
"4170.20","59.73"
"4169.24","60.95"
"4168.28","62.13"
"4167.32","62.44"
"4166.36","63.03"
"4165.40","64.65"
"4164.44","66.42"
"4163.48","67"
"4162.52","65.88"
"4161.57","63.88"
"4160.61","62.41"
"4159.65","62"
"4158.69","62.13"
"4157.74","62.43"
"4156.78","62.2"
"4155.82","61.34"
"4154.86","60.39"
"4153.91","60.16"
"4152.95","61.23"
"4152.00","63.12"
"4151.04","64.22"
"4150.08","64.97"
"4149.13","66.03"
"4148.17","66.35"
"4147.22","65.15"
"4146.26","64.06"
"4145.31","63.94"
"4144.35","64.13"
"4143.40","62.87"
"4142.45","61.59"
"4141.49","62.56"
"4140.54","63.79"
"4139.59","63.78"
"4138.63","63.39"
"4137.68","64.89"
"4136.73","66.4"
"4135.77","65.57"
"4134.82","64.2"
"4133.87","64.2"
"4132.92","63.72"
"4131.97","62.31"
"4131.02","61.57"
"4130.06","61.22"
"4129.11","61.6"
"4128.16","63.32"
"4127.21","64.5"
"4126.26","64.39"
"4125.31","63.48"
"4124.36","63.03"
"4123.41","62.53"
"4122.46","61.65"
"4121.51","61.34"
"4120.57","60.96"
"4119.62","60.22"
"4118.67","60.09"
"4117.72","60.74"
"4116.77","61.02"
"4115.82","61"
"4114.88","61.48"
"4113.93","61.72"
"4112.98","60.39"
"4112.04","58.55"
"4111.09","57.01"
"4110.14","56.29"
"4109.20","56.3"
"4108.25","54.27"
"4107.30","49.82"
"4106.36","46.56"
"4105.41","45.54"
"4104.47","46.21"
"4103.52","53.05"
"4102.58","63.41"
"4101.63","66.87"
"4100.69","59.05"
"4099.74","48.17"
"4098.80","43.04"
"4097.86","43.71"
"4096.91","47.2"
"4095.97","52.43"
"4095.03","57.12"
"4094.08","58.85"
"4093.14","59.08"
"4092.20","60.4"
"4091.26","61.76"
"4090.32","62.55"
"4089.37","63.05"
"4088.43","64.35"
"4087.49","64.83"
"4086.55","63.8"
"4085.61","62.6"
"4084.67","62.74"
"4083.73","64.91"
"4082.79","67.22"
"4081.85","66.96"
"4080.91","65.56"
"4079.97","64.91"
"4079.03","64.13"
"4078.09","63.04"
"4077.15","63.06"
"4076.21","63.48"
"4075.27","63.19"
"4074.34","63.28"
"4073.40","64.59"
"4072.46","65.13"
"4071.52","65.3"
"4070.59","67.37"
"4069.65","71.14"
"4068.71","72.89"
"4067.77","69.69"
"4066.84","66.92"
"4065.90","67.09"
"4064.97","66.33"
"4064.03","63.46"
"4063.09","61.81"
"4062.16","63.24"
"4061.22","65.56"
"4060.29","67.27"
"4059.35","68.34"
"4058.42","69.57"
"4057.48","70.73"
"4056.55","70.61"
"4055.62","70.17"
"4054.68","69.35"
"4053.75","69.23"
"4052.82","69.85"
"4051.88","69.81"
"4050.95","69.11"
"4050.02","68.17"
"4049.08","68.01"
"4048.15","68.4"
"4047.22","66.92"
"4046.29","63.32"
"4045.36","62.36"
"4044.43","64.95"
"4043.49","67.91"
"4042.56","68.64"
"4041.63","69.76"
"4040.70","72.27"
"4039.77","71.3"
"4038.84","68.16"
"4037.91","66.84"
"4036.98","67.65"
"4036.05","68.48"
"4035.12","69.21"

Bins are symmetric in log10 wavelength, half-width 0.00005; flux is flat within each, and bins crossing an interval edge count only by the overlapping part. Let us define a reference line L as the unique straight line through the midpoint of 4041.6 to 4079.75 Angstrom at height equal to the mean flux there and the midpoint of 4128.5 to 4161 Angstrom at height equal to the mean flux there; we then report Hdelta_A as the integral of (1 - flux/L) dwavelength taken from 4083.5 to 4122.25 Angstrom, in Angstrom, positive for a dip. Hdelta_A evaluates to 4.4 Angstrom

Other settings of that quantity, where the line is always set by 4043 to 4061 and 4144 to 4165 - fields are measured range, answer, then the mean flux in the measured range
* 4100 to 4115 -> 2.3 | 55.8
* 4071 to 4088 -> 0.6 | 64.4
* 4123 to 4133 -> 0.3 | 62.8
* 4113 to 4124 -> 0.7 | 61.1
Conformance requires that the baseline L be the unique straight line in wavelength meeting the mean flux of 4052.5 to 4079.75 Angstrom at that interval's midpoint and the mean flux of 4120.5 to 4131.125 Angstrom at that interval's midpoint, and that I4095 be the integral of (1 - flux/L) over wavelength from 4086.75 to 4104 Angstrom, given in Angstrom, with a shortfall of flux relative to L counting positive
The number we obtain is 2.0 Angstrom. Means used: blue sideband 66.7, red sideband 62.6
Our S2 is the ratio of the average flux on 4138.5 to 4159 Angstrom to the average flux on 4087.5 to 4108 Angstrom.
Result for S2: 1.15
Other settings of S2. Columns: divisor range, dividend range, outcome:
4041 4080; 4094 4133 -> 0.86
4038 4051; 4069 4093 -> 0.95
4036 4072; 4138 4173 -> 0.93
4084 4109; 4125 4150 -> 1.14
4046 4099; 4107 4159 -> 0.96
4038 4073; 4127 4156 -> 0.94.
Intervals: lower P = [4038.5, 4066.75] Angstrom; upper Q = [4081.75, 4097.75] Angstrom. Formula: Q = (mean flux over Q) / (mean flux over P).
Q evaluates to 0.90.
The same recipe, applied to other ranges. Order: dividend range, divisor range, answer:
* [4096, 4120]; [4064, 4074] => 0.82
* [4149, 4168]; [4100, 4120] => 1.11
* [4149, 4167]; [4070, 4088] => 0.98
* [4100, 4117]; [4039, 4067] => 0.83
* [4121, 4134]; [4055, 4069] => 0.93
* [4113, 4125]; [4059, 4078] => 0.93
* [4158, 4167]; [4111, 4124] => 1.06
